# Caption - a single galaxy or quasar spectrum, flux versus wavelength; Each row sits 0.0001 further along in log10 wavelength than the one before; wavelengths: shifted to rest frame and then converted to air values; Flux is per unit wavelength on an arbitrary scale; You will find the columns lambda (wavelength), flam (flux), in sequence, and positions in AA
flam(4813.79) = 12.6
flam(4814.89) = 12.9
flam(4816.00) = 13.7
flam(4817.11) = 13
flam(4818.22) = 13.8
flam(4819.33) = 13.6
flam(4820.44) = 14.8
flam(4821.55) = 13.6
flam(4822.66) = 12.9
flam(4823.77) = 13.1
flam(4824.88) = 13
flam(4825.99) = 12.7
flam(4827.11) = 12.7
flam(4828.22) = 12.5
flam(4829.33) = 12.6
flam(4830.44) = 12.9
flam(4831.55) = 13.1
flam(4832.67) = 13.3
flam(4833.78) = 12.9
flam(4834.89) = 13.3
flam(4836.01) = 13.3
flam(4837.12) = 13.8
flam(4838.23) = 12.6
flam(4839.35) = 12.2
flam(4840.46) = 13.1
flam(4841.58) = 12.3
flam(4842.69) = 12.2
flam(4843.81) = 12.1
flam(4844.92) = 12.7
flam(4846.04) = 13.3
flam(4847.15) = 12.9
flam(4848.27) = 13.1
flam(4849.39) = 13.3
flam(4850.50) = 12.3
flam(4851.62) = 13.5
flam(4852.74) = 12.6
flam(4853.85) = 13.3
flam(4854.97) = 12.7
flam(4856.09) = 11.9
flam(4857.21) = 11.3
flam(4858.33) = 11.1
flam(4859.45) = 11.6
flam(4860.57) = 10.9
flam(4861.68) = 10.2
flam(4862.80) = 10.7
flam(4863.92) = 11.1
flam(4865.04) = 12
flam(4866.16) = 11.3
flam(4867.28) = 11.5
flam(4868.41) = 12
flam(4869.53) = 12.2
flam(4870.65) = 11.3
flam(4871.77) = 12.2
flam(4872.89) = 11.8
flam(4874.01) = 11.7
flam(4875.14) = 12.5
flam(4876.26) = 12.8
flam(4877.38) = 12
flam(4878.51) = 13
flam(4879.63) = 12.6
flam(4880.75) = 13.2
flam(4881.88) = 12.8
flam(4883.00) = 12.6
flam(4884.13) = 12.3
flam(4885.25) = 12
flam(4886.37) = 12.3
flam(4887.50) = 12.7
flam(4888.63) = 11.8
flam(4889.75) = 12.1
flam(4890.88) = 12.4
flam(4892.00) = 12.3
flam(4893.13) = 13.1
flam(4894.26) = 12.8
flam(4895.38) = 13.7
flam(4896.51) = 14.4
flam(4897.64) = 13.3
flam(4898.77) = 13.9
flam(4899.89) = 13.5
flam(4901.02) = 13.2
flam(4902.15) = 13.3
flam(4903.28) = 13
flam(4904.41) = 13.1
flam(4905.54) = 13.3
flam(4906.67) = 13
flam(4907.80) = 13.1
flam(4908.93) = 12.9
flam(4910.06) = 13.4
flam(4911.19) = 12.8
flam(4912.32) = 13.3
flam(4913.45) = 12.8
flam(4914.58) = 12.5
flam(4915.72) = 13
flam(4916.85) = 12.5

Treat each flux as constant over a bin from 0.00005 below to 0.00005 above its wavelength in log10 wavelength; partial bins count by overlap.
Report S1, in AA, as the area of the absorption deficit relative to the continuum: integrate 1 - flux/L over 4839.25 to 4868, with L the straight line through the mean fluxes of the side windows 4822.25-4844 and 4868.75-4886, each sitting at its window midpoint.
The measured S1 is 1.1 AA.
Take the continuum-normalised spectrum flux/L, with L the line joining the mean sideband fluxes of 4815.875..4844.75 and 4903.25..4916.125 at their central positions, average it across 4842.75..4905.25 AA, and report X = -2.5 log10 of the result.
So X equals 0.05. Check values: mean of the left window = 13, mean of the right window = 13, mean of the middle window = 12.4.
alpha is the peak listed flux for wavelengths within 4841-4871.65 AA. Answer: 13.5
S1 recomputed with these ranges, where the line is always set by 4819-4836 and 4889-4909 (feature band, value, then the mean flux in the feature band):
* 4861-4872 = 1.4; 11.4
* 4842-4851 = 0.3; 12.7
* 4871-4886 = 0.8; 12.4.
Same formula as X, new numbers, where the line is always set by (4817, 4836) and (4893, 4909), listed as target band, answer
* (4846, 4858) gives 0.045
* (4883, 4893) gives 0.085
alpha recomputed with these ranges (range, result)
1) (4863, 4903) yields 14.4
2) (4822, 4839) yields 13.8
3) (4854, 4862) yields 12.7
